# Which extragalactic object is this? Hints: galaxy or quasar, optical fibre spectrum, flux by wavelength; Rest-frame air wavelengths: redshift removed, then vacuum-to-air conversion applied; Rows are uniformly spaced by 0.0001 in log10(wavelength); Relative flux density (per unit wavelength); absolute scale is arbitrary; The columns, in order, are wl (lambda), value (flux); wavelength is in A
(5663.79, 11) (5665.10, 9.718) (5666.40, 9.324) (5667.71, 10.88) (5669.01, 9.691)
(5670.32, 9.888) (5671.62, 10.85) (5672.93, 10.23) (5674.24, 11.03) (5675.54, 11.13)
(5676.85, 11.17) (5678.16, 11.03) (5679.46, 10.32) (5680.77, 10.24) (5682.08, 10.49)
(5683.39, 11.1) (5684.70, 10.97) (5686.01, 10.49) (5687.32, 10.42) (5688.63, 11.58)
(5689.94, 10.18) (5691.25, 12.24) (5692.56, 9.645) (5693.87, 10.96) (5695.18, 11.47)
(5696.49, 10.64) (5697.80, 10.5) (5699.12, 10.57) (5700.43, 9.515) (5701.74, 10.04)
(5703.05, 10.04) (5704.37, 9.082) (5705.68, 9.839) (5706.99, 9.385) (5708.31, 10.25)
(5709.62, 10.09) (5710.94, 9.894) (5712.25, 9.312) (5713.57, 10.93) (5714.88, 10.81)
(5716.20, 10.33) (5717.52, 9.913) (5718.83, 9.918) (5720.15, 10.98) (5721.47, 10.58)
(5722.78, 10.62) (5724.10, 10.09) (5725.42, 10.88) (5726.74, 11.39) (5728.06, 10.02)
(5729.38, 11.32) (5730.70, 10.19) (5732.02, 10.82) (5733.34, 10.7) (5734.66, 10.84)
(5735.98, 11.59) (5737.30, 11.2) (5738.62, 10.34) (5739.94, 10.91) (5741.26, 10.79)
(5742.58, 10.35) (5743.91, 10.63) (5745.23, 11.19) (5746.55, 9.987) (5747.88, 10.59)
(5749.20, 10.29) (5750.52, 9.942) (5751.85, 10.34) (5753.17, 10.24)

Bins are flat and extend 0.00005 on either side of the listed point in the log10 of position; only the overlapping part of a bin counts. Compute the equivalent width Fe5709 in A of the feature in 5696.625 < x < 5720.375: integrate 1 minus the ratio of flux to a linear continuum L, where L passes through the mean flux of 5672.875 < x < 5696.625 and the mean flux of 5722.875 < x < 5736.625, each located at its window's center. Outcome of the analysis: 1.6 A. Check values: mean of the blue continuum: 10.8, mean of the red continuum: 10.8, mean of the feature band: 10.1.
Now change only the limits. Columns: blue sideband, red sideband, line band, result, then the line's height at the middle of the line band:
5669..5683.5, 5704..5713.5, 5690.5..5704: -0.6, 10.1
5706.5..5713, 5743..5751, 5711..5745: -1.7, 10.1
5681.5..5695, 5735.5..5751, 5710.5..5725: 0.6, 10.7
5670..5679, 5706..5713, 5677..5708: -0.6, 10.3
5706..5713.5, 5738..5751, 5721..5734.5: -0.6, 10.2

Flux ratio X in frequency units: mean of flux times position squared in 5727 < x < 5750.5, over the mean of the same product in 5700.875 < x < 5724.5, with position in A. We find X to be 1.07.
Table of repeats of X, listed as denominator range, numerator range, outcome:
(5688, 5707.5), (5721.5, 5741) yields 1.05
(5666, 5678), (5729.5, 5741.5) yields 1.06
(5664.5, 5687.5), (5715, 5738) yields 1.03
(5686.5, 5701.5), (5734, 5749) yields 1.02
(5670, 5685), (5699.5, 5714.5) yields 0.93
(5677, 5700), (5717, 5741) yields 1.01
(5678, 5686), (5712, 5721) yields 0.98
